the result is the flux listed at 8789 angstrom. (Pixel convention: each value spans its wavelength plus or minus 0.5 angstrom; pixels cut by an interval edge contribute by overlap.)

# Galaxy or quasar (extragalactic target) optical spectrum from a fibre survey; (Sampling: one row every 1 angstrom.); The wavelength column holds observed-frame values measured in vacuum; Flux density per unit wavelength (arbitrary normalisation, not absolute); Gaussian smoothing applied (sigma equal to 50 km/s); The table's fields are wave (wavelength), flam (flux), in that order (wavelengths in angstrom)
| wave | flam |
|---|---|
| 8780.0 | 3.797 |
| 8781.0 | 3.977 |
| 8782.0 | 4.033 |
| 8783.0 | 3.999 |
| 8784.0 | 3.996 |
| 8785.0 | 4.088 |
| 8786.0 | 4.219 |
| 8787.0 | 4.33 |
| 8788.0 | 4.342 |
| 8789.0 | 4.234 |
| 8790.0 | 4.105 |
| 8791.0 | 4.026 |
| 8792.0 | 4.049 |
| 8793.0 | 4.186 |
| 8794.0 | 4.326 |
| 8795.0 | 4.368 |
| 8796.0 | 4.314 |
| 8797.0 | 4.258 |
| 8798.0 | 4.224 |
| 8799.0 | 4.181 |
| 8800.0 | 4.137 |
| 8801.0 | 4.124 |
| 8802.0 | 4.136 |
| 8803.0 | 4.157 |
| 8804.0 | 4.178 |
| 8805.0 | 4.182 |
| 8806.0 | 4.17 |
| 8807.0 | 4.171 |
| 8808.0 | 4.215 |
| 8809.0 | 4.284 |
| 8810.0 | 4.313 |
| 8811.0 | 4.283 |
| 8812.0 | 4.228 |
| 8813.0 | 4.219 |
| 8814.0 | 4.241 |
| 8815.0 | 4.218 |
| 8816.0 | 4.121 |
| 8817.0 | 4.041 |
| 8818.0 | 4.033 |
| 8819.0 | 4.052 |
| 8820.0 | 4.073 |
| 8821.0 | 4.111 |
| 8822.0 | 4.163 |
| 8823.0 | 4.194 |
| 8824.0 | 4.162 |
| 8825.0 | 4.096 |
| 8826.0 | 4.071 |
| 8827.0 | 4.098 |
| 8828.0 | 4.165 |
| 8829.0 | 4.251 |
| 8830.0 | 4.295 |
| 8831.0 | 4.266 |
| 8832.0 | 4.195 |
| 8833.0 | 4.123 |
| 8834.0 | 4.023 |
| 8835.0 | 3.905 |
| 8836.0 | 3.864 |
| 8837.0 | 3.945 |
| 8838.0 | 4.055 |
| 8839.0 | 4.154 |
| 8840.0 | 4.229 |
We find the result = 4.234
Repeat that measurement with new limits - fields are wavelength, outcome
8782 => 4.033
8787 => 4.33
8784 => 3.996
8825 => 4.096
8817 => 4.041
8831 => 4.266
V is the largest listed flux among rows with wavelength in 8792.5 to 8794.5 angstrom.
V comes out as 4.326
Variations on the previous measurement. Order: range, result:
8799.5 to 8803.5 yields 4.157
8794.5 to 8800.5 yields 4.368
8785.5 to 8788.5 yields 4.342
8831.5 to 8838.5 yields 4.195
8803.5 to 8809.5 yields 4.284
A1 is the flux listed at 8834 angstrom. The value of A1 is 4.023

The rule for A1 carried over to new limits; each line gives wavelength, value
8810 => 4.313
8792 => 4.049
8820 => 4.073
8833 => 4.123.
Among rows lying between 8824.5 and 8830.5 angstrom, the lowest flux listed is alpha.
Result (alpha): 4.071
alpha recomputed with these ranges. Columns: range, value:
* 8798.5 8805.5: 4.124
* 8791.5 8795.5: 4.049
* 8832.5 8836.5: 3.864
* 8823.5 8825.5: 4.096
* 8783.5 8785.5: 3.996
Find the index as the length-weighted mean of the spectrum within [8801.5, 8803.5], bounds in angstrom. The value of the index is 4.15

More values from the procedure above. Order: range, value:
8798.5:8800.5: 4.16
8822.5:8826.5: 4.13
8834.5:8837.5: 3.9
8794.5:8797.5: 4.31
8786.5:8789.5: 4.3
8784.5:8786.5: 4.15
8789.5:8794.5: 4.14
